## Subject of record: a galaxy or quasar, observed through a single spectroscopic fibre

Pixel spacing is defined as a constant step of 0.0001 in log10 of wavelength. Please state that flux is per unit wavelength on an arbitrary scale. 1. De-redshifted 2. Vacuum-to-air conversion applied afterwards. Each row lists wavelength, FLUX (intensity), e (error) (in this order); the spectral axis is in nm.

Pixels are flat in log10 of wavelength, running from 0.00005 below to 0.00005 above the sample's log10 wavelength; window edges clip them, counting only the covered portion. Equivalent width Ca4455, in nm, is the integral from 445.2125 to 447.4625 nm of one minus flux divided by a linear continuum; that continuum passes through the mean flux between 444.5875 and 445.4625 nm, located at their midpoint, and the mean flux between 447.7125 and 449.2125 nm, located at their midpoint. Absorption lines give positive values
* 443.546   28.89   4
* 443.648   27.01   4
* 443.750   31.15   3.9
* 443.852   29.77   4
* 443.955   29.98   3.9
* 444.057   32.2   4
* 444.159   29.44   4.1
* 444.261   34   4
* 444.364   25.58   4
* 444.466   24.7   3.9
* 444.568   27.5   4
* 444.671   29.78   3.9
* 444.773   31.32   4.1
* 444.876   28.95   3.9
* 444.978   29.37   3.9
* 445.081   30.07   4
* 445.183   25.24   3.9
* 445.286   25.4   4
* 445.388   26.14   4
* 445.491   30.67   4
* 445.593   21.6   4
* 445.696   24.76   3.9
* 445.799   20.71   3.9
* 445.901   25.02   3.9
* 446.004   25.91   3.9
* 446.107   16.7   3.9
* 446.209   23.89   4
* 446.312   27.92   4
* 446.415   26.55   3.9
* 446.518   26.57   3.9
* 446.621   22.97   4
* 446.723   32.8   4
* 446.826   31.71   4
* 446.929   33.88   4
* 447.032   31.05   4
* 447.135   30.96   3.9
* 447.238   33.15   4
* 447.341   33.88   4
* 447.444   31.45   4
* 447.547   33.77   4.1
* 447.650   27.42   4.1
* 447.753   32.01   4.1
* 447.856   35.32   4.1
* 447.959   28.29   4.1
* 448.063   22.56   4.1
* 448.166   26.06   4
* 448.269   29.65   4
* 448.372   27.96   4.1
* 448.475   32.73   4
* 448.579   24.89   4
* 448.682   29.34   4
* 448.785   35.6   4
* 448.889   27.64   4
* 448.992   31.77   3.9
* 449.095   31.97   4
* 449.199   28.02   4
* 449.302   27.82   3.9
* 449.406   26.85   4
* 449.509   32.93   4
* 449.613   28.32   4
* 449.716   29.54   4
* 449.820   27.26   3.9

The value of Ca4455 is 0.11 nm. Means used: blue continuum 28.3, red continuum 29.6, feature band 27.4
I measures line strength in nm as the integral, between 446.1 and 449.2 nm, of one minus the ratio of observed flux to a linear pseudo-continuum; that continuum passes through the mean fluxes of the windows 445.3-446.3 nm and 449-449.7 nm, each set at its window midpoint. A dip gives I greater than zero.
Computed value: -0.299 nm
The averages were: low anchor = 24.2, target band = 29.5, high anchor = 29.5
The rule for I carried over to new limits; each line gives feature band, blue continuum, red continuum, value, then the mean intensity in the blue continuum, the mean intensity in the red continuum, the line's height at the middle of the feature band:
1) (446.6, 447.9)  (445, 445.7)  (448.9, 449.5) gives -0.18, 26.5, 29.5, 28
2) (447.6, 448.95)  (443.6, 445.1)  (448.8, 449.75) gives 0.02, 29.4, 29.7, 29.6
